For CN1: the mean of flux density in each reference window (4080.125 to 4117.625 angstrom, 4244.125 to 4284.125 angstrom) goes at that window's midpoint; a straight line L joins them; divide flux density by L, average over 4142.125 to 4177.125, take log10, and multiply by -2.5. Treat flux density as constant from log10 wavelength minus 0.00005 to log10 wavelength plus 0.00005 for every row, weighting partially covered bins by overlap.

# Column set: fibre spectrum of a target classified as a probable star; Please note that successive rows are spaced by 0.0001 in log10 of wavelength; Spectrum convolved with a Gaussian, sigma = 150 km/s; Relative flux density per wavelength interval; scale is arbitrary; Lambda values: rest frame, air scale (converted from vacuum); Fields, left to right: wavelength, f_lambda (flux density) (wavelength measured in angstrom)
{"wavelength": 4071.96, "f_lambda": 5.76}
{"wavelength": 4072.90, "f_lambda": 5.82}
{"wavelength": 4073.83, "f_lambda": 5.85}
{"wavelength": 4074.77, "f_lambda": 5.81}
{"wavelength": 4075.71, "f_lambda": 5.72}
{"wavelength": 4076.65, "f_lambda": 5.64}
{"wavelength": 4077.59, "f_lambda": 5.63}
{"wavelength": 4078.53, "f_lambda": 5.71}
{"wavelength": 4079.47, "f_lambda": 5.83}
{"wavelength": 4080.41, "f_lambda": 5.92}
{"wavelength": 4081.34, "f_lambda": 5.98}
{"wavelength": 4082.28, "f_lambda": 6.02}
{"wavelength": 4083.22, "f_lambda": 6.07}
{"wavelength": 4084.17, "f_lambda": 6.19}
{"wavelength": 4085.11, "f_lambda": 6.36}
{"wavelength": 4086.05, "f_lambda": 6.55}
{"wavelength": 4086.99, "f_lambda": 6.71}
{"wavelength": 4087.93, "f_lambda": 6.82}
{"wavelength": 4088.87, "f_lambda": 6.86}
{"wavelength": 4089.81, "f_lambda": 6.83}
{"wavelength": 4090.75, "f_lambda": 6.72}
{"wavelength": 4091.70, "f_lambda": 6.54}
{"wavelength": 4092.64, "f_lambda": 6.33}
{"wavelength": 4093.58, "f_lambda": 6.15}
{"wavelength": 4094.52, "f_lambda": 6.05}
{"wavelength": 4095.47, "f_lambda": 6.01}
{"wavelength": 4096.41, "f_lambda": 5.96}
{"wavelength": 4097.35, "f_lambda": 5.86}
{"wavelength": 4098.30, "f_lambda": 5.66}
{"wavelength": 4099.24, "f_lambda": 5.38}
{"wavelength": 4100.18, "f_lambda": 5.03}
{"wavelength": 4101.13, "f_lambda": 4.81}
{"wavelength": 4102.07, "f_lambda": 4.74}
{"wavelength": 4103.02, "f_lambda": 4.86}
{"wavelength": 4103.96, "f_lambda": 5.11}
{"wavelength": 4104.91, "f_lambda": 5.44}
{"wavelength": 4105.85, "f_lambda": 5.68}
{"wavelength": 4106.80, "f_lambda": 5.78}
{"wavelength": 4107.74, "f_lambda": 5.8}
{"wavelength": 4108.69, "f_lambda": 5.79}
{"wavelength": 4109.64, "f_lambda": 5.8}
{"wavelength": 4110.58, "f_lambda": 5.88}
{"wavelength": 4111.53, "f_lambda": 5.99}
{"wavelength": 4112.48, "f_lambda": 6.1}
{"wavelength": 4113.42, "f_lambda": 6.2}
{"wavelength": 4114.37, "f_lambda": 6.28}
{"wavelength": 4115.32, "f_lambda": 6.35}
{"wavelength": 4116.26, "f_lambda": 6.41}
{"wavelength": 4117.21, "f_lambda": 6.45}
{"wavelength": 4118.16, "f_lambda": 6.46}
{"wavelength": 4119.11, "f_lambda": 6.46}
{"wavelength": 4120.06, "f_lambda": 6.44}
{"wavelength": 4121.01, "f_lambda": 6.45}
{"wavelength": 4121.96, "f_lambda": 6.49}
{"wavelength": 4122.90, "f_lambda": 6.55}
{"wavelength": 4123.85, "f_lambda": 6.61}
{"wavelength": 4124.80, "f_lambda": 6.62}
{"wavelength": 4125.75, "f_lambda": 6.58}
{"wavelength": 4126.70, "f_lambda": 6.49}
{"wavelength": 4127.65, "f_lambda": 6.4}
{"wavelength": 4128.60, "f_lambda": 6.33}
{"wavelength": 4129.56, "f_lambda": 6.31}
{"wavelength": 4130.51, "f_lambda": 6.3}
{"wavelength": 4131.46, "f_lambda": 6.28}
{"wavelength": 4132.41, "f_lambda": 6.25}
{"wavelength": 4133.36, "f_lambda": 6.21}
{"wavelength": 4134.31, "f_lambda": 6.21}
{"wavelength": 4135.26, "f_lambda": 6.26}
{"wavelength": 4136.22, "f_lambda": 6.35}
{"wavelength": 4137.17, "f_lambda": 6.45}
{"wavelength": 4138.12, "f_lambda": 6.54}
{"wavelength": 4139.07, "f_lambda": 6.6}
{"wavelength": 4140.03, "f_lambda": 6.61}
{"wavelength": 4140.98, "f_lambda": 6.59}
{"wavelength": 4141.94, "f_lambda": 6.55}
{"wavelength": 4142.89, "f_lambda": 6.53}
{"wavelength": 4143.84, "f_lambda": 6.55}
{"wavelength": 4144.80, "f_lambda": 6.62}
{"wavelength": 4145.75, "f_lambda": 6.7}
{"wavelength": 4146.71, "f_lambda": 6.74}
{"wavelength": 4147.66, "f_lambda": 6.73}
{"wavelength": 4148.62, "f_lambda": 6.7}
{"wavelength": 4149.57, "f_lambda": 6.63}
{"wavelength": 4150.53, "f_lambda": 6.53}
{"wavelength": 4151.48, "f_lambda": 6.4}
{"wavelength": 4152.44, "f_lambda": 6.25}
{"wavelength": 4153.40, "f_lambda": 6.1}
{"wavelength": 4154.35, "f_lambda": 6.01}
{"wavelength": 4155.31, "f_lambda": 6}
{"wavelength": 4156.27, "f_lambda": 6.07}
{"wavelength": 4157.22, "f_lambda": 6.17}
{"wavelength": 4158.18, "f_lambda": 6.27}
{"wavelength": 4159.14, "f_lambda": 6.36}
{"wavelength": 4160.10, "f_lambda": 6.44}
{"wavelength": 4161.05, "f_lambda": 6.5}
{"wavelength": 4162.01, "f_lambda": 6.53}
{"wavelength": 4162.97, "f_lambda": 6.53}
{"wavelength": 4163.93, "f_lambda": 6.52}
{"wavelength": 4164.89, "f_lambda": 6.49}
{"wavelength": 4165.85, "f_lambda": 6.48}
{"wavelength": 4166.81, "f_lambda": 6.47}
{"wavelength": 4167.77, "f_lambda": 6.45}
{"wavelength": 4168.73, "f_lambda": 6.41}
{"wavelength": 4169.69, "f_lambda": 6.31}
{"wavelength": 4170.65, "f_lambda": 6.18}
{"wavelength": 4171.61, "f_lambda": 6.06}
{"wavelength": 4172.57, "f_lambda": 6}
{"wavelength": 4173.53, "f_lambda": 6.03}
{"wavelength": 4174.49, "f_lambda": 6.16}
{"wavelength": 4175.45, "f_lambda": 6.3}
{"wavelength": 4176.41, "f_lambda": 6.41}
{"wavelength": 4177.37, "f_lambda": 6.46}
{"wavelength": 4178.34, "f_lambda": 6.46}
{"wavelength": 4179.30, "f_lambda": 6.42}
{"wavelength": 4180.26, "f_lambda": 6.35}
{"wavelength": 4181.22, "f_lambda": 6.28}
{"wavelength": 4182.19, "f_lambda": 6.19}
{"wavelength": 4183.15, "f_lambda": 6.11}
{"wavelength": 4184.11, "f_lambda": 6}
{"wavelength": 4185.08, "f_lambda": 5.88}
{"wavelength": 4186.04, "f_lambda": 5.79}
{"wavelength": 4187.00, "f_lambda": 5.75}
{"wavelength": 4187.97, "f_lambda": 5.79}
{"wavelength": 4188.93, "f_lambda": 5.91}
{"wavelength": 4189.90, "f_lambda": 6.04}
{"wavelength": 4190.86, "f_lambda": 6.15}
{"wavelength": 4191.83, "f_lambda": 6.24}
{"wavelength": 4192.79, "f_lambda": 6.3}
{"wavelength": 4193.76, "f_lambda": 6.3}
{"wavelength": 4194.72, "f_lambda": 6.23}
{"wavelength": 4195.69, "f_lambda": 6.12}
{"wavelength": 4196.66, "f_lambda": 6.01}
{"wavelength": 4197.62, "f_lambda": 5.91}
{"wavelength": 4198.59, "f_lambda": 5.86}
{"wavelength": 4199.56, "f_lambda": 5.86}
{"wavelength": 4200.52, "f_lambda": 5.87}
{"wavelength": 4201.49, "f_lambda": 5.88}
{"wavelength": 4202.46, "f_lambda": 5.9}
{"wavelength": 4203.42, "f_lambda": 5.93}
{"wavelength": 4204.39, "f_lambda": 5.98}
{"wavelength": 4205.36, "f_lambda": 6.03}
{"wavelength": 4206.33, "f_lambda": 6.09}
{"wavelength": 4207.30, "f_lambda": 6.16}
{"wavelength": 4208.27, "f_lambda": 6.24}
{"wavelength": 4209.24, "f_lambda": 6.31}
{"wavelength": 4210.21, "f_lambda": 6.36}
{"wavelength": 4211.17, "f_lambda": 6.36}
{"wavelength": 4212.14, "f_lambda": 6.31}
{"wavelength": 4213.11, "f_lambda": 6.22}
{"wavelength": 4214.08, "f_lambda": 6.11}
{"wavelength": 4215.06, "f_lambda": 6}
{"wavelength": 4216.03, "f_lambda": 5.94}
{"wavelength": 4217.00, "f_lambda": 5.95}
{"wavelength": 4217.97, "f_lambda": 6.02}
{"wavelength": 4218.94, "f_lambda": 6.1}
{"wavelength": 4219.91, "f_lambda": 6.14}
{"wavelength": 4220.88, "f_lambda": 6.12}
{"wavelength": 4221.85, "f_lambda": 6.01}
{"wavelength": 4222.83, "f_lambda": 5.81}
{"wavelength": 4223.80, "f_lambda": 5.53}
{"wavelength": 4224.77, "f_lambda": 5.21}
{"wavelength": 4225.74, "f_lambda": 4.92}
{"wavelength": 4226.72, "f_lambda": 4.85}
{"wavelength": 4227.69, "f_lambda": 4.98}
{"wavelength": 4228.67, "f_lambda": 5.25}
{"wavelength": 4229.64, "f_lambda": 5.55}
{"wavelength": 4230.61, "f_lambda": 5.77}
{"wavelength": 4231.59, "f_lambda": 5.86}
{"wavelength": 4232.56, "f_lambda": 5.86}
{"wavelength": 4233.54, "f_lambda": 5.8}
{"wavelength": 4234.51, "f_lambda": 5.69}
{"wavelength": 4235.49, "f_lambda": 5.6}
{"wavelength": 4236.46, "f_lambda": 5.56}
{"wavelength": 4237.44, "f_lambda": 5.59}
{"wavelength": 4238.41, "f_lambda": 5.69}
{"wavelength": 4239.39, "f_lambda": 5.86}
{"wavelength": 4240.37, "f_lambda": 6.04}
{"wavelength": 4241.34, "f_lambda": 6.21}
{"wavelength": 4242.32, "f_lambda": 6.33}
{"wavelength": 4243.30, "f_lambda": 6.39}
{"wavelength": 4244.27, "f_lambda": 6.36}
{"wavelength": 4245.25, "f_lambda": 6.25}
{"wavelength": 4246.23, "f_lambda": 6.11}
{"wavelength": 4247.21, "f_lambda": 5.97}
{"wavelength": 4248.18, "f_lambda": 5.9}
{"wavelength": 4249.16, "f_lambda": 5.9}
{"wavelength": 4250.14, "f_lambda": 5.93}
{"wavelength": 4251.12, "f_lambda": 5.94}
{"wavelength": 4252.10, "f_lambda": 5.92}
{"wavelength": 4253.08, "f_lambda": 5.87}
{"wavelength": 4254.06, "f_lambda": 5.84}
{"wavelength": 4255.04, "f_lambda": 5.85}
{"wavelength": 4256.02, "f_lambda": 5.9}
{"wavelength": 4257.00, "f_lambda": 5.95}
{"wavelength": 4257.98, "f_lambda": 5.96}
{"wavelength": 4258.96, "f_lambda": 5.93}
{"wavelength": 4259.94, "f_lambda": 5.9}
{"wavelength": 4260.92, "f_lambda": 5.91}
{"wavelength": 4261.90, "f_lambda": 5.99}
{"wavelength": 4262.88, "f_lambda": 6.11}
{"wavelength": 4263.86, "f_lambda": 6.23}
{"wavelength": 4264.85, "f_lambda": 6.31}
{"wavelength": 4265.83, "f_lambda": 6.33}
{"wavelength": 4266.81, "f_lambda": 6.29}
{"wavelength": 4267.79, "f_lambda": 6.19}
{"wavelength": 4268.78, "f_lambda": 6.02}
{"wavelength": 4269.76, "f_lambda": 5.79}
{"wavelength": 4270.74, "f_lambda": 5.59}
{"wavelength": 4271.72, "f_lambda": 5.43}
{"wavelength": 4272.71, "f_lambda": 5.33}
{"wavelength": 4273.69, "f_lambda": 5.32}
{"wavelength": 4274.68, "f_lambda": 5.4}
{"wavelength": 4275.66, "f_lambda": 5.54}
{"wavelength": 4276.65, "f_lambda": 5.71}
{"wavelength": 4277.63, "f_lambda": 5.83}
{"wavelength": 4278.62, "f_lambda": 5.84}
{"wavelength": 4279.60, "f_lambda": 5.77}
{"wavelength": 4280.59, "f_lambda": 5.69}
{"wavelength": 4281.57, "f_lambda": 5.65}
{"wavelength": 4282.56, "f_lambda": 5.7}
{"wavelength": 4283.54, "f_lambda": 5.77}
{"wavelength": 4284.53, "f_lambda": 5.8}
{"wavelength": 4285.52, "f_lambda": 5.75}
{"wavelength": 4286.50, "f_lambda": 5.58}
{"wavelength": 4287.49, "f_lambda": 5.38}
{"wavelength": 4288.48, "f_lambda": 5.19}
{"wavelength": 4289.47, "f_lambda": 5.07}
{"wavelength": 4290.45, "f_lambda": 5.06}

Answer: -0.08 mag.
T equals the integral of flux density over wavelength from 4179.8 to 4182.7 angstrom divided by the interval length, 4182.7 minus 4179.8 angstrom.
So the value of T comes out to 6.27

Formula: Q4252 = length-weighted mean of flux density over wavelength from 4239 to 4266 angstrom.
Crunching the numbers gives 6.04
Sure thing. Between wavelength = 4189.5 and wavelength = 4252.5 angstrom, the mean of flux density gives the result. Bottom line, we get 5.93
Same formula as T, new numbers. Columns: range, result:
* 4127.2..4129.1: 6.33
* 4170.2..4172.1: 6.12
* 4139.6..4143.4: 6.58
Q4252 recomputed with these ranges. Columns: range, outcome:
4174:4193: 6.15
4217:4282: 5.83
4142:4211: 6.24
